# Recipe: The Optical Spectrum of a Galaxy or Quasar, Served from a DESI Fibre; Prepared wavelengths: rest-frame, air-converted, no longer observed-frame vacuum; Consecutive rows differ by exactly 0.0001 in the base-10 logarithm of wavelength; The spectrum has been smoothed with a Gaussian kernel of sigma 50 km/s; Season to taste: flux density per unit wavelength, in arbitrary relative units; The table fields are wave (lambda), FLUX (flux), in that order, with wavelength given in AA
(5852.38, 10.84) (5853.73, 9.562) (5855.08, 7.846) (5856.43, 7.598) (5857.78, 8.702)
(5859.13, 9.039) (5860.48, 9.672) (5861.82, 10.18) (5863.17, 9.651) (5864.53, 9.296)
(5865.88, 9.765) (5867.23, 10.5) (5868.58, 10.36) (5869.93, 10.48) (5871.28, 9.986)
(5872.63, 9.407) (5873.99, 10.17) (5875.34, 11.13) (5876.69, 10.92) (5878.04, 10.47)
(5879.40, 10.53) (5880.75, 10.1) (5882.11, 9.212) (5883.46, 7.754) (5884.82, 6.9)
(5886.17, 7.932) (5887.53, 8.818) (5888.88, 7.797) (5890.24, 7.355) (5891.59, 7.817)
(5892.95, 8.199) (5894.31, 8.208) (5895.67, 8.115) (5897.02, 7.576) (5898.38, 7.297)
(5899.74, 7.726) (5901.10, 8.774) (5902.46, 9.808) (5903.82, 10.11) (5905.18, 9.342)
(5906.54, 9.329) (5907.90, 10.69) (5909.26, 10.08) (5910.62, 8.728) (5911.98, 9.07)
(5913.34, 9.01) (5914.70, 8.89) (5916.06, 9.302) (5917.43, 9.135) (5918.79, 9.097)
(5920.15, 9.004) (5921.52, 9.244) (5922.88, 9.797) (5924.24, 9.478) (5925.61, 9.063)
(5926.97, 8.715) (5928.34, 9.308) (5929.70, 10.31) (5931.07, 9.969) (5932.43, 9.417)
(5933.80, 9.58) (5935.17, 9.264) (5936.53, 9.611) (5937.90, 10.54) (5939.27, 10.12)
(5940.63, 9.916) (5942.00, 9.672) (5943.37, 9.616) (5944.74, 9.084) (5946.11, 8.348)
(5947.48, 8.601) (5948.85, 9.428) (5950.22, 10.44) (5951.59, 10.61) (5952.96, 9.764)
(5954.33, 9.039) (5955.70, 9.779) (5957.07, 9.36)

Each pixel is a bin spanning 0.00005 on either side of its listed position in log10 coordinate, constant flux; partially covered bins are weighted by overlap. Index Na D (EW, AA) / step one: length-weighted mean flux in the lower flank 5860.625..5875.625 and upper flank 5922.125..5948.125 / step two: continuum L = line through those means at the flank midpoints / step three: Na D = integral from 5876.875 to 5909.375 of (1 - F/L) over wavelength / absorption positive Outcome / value 3.6 AA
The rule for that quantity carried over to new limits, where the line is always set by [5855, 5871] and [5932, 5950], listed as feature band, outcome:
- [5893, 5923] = 1.6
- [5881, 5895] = 2.1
